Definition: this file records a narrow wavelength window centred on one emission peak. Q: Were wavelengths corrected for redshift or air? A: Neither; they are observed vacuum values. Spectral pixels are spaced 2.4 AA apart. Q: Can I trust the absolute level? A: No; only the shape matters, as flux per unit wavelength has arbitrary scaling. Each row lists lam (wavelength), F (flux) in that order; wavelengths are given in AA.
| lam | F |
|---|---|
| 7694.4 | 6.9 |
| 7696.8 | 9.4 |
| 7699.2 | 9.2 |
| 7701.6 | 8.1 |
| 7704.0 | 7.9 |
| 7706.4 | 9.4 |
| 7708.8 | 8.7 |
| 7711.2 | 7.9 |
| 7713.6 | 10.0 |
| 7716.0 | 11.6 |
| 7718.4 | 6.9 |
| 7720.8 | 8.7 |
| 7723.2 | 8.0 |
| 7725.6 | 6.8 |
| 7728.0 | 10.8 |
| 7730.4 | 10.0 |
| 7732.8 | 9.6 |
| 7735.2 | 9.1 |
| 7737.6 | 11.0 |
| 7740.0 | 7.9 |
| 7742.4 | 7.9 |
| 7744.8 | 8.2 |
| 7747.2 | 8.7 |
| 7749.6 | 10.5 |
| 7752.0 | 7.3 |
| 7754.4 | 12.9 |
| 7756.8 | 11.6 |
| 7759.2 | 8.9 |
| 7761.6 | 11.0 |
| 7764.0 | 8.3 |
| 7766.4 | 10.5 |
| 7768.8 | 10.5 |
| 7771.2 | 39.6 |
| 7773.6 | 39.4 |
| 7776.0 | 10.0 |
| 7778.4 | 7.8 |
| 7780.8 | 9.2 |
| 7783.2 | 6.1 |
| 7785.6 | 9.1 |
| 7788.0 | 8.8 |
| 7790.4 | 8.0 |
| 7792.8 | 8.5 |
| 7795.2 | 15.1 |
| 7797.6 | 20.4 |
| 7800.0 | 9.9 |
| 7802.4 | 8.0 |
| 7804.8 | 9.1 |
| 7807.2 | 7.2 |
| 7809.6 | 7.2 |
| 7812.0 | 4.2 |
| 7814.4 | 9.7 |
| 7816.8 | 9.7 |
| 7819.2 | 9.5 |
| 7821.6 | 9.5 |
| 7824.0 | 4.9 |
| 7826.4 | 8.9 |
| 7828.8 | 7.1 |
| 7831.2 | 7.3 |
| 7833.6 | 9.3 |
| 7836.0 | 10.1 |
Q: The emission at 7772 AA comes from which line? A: H-alpha 6563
